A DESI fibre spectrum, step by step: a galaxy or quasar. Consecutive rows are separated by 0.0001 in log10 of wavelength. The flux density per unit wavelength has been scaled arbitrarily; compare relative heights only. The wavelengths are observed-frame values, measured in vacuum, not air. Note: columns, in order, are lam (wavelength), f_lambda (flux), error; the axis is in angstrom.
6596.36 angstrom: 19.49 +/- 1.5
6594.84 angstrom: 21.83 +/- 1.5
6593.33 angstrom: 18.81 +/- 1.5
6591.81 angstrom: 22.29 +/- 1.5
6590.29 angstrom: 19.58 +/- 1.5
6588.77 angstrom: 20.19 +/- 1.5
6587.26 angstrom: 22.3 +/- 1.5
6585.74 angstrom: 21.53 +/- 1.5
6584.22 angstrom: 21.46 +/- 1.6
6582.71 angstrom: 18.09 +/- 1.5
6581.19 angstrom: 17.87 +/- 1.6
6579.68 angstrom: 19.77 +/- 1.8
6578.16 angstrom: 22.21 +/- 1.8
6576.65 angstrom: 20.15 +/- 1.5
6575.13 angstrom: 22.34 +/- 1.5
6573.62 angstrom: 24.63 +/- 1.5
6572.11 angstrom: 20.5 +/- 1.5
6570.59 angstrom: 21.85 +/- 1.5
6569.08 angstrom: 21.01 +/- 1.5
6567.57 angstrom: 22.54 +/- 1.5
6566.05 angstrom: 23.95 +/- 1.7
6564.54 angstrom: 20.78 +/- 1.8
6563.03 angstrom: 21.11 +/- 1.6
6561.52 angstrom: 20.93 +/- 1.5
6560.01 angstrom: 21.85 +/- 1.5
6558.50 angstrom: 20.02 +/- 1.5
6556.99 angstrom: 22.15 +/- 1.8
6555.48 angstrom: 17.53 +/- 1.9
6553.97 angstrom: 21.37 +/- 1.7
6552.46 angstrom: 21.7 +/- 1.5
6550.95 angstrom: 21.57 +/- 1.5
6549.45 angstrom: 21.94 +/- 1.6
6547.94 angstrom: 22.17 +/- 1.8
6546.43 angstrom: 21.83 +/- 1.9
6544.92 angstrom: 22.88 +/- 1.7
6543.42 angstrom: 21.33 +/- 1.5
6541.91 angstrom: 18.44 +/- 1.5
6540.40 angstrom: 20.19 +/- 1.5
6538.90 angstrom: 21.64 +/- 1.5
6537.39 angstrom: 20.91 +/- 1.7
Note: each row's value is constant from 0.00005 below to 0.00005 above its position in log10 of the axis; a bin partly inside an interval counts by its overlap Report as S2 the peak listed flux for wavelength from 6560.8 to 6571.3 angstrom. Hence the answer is 23.95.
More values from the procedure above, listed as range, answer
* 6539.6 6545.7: 22.88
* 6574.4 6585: 22.34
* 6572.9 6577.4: 24.63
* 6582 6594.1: 22.3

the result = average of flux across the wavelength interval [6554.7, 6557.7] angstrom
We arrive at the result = 19.8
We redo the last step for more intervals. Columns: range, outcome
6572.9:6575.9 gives 23.4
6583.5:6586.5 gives 21.5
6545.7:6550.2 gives 22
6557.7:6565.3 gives 21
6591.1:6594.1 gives 20.6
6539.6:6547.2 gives 20.9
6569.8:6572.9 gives 21.2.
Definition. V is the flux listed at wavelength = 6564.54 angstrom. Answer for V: 20.78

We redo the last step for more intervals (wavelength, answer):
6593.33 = 18.81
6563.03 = 21.11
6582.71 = 18.09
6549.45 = 21.94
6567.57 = 22.54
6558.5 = 20.02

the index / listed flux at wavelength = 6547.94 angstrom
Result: 22.17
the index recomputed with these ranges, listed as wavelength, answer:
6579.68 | 19.77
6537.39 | 20.91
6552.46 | 21.7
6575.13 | 22.34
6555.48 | 17.53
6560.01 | 21.85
